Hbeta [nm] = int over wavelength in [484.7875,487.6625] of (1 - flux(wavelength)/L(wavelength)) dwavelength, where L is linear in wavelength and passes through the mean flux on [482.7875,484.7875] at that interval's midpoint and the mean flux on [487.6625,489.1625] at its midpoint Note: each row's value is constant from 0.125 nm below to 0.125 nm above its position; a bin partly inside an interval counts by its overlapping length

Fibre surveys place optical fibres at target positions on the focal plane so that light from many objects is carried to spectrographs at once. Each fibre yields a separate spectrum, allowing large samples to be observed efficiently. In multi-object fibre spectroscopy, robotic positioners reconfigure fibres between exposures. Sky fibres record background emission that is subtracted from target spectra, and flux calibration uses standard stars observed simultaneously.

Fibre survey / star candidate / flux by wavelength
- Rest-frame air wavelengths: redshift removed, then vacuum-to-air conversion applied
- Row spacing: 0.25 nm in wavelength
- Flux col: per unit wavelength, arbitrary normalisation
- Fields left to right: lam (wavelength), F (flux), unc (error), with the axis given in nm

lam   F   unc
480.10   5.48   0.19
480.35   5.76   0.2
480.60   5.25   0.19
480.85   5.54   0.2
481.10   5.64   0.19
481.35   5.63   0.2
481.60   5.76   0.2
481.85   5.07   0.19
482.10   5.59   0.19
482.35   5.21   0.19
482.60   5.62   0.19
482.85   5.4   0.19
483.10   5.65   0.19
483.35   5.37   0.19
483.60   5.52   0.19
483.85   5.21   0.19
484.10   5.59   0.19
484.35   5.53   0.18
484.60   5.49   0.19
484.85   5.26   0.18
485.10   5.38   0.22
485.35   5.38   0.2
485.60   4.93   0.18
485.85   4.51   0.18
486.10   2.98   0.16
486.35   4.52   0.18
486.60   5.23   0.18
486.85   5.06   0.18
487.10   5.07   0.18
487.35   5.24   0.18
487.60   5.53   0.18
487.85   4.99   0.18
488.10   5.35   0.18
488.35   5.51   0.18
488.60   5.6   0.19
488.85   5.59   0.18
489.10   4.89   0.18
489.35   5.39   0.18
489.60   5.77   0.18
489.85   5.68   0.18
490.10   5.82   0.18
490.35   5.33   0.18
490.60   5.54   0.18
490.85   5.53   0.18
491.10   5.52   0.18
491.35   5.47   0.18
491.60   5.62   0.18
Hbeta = 0.266 nm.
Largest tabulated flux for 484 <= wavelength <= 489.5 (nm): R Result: 5.6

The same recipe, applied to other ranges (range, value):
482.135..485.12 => 5.65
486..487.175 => 5.23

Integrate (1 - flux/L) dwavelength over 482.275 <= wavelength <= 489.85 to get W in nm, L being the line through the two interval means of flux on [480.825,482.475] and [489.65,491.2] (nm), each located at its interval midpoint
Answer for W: 0.41 nm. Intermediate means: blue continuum 5.49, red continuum 5.58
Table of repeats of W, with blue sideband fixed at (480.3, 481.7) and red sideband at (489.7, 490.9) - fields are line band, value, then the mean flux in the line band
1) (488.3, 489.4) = 0.04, 5.39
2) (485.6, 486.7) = 0.24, 4.36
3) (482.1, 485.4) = 0.09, 5.44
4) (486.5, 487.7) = 0.08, 5.22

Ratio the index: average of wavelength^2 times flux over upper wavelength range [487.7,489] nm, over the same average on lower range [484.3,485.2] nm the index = 1.01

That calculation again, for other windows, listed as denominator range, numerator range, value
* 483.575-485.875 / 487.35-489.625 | 1.03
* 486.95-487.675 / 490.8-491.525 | 1.07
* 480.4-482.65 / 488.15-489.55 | 1.02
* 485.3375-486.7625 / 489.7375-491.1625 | 1.25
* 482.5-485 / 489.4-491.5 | 1.05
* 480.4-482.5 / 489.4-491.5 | 1.06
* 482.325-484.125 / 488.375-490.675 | 1.04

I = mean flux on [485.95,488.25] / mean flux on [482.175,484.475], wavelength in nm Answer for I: 0.90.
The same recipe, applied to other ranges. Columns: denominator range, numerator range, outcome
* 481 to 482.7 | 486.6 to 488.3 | 0.95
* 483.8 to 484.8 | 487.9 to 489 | 1.00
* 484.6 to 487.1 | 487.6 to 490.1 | 1.12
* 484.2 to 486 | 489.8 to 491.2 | 1.07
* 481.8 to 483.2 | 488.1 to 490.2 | 1.01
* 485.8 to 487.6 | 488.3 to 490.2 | 1.17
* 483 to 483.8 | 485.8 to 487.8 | 0.87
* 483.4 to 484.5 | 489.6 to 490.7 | 1.03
